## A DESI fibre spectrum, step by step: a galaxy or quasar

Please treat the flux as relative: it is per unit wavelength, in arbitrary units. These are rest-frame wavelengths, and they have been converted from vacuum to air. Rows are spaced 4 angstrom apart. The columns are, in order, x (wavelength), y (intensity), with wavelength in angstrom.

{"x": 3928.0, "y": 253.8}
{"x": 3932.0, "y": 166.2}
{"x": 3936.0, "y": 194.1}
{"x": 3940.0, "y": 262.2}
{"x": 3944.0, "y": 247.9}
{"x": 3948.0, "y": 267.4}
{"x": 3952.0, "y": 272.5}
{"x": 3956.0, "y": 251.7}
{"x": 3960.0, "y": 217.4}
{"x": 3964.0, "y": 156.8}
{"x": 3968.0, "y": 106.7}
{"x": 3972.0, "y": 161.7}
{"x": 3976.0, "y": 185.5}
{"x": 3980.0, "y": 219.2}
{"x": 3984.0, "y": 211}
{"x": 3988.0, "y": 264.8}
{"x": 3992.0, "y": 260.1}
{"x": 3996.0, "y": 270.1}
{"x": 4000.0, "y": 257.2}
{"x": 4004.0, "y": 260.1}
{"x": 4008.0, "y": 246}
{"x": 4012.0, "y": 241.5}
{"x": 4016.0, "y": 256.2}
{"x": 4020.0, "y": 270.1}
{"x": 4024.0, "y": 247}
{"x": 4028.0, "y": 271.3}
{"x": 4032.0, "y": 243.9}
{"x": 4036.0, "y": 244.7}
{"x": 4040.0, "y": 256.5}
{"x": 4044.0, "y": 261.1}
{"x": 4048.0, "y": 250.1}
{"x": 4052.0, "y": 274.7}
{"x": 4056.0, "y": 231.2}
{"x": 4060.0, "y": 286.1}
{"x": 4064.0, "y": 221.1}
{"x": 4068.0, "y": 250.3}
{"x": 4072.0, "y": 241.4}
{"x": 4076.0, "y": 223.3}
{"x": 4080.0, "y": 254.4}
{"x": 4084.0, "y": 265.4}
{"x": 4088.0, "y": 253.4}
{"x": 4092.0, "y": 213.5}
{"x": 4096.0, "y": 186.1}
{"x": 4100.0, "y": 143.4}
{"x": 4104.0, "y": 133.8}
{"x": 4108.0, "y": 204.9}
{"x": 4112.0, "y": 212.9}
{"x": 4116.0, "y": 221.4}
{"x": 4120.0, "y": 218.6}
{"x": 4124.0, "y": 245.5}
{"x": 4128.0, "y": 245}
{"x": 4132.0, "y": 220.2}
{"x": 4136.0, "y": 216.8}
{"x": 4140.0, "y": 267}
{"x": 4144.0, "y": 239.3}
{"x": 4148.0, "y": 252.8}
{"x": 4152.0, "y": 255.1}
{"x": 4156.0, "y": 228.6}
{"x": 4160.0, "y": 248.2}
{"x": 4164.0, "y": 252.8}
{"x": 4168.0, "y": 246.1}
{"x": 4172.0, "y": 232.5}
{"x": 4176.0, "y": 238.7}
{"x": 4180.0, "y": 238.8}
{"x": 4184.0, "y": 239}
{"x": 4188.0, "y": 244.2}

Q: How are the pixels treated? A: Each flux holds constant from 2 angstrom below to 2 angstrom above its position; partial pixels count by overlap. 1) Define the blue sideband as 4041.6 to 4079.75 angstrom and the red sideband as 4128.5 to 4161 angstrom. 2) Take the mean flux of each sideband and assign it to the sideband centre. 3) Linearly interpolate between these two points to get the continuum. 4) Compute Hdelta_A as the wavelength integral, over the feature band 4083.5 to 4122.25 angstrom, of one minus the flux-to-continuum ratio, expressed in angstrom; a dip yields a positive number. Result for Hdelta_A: 6.6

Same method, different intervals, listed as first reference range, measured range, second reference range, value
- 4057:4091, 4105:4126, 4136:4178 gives 2.54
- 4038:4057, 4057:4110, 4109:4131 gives 4.57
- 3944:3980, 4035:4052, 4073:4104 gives -3.56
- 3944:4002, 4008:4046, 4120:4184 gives -4.36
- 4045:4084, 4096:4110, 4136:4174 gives 4.71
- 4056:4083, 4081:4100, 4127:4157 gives 1.75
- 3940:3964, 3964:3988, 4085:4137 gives 5.66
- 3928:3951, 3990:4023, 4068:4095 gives -3.00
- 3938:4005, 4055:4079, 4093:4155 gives -2.38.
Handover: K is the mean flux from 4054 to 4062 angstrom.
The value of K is 259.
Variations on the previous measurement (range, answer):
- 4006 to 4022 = 253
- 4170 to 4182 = 237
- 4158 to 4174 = 245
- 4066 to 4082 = 242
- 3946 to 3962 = 252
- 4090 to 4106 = 169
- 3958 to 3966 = 187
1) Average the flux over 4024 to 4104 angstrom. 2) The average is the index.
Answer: 238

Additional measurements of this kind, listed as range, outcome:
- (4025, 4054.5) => 257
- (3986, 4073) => 255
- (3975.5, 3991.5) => 227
